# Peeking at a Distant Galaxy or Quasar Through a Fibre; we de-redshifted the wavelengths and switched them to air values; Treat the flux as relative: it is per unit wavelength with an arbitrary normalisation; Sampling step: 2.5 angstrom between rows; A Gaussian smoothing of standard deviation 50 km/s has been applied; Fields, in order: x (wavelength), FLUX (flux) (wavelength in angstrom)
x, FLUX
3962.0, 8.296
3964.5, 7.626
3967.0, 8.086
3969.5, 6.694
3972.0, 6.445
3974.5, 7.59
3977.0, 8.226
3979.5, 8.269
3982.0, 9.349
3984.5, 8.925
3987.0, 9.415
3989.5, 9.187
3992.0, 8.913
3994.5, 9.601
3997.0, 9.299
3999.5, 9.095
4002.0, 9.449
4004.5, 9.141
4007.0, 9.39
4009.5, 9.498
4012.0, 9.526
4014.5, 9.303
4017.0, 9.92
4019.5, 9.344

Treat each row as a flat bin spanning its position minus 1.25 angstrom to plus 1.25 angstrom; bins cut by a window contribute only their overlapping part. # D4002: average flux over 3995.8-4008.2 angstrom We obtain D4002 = 9.27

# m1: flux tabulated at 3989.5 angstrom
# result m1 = 9.187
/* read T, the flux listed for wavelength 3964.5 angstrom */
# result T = 7.626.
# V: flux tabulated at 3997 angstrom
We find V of 9.299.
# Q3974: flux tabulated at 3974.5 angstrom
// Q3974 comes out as 7.59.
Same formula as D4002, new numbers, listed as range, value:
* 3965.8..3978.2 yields 7.4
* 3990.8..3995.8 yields 9.26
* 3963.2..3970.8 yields 7.47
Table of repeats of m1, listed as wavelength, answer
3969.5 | 6.694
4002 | 9.449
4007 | 9.39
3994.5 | 9.601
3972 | 6.445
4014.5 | 9.303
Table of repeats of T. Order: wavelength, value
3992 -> 8.913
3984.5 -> 8.925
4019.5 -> 9.344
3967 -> 8.086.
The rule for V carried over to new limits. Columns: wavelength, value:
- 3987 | 9.415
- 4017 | 9.92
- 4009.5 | 9.498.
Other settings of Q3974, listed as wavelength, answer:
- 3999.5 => 9.095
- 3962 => 8.296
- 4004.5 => 9.141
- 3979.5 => 8.269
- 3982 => 9.349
